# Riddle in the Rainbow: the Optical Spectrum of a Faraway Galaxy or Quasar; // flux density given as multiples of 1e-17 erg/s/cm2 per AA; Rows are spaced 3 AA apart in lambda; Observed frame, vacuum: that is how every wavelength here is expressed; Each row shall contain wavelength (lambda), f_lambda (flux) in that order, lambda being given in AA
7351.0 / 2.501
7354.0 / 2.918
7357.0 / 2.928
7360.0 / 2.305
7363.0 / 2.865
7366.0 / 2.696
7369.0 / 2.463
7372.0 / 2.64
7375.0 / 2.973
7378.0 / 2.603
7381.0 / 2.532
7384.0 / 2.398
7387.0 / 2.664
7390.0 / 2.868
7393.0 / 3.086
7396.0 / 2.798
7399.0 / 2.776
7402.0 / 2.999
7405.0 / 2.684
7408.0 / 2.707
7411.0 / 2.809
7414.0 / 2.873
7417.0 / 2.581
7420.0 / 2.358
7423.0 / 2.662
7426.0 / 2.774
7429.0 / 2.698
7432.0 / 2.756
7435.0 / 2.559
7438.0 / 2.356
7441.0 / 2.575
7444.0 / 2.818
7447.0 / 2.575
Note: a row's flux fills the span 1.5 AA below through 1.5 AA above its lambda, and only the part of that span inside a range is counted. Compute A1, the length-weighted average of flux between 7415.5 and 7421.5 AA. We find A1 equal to 2.47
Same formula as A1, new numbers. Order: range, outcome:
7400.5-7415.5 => 2.81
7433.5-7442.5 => 2.5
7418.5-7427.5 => 2.6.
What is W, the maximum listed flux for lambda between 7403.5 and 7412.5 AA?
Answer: 2.809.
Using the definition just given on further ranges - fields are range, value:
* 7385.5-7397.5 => 3.086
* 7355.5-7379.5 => 2.973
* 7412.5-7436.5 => 2.873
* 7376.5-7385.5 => 2.603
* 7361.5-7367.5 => 2.865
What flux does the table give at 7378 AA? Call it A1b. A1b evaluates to 2.603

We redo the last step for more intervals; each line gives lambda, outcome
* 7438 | 2.356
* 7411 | 2.809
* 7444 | 2.818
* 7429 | 2.698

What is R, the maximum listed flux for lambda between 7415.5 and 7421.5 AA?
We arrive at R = 2.581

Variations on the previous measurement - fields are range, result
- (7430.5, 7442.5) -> 2.756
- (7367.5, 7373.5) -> 2.64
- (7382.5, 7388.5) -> 2.664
